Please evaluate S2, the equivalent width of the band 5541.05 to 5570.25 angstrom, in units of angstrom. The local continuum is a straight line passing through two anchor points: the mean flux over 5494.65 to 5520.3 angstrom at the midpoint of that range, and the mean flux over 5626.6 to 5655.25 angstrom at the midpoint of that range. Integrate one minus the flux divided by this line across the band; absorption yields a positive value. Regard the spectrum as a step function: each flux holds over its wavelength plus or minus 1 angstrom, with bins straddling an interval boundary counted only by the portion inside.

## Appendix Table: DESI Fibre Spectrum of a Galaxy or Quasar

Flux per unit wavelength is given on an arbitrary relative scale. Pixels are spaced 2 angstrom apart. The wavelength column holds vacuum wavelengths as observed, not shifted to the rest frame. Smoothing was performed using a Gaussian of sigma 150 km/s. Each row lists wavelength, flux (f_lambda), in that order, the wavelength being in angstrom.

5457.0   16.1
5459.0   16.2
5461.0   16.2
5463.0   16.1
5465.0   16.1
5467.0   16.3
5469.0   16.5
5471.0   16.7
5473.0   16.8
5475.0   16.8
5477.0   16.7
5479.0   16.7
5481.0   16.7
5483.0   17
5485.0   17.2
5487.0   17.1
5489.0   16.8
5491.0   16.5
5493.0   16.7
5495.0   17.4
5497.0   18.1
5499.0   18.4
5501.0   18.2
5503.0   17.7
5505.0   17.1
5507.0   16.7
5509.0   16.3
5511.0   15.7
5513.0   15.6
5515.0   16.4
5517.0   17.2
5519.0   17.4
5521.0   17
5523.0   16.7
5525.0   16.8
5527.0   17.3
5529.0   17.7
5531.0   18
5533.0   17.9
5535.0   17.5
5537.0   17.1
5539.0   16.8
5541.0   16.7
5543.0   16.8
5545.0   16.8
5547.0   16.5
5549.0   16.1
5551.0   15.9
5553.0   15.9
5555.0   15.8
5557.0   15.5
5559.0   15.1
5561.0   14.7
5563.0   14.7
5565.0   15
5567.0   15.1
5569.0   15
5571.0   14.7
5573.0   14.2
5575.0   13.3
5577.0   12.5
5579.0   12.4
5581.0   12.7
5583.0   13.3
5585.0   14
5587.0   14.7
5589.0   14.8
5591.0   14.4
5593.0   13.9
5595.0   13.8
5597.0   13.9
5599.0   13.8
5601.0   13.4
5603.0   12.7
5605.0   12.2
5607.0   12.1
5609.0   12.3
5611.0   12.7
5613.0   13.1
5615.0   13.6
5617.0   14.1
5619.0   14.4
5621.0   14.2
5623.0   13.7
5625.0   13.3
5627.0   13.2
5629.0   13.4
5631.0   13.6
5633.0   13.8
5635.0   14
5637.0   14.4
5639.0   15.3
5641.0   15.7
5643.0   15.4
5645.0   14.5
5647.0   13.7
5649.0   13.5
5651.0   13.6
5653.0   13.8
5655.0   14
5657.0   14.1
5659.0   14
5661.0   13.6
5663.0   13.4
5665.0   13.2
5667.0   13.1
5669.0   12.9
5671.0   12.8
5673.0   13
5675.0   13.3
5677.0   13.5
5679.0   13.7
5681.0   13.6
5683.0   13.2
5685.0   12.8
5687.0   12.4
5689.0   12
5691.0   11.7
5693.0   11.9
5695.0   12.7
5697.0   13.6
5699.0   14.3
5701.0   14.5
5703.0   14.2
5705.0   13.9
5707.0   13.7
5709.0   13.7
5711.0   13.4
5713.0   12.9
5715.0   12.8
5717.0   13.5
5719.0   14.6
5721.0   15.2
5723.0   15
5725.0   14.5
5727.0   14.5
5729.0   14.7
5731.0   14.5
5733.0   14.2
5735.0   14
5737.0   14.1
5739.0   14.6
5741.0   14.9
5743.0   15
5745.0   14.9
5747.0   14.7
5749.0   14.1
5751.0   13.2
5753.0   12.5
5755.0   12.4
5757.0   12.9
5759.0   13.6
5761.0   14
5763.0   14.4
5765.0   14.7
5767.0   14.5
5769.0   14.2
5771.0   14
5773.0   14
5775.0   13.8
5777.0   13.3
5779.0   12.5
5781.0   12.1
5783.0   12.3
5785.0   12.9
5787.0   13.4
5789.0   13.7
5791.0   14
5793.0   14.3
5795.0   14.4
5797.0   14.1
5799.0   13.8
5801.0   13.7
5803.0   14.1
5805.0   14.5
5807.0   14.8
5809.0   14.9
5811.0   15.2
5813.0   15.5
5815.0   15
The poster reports 0.67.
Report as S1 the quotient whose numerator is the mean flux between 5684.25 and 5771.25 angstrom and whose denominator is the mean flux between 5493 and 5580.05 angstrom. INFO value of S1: 0.9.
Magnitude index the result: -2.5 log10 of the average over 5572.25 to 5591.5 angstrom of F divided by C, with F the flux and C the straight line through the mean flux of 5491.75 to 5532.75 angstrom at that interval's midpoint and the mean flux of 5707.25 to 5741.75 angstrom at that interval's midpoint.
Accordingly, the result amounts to 0.19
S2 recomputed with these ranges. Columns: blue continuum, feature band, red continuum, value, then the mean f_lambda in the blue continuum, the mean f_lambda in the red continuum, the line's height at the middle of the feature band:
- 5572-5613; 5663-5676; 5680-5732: 0.4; 13.3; 13.6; 13.5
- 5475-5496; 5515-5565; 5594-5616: -4.6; 16.9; 13.1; 15.1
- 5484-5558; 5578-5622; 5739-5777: 6.8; 16.9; 14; 15.9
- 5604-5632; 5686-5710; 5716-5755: 1.3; 13.3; 14.3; 14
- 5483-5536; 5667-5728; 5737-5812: 5.7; 17.1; 13.9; 14.8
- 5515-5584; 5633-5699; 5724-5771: 5.7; 15.8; 14.1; 14.8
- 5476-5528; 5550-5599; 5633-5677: 3.6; 17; 13.9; 15.5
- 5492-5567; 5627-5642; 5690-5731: 0.7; 16.7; 13.8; 15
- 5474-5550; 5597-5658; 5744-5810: 7.3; 17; 13.8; 15.6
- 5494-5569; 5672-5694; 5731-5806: 3.0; 16.6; 13.8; 14.8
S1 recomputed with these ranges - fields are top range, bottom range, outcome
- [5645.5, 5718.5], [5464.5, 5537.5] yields 0.79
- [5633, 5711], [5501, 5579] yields 0.84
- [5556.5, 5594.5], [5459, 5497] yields 0.85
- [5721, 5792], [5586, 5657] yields 1.01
